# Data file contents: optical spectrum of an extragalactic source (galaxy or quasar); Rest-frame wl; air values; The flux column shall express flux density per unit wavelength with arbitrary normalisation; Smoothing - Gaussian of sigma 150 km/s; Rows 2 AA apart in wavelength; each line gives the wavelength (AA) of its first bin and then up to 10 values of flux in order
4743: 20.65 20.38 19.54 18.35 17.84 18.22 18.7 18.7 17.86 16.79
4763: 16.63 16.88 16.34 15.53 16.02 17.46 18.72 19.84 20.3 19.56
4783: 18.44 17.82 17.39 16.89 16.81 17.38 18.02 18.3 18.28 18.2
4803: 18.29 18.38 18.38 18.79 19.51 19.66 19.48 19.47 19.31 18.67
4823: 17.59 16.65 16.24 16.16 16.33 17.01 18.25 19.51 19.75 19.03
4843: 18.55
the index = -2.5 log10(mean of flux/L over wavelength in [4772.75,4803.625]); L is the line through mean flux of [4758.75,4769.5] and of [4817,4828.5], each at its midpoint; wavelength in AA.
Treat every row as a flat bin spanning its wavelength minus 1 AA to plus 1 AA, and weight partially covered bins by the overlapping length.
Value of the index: -0.07 mag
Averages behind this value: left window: 16.6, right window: 17.8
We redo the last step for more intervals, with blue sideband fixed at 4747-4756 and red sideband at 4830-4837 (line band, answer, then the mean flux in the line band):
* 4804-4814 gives -0.07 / 18.9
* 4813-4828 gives -0.04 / 18.3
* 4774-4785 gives -0.06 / 19.2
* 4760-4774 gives 0.11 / 16.5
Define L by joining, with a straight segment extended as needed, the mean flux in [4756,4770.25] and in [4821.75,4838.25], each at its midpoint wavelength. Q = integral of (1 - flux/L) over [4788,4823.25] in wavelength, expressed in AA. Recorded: -2.6 AA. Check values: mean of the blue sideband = 16.9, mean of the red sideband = 17.3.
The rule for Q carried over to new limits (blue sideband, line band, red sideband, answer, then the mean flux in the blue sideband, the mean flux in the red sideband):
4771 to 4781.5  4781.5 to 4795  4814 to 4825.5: 0.87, 18.9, 18.6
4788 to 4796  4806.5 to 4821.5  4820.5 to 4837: -1.71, 17.3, 17.2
